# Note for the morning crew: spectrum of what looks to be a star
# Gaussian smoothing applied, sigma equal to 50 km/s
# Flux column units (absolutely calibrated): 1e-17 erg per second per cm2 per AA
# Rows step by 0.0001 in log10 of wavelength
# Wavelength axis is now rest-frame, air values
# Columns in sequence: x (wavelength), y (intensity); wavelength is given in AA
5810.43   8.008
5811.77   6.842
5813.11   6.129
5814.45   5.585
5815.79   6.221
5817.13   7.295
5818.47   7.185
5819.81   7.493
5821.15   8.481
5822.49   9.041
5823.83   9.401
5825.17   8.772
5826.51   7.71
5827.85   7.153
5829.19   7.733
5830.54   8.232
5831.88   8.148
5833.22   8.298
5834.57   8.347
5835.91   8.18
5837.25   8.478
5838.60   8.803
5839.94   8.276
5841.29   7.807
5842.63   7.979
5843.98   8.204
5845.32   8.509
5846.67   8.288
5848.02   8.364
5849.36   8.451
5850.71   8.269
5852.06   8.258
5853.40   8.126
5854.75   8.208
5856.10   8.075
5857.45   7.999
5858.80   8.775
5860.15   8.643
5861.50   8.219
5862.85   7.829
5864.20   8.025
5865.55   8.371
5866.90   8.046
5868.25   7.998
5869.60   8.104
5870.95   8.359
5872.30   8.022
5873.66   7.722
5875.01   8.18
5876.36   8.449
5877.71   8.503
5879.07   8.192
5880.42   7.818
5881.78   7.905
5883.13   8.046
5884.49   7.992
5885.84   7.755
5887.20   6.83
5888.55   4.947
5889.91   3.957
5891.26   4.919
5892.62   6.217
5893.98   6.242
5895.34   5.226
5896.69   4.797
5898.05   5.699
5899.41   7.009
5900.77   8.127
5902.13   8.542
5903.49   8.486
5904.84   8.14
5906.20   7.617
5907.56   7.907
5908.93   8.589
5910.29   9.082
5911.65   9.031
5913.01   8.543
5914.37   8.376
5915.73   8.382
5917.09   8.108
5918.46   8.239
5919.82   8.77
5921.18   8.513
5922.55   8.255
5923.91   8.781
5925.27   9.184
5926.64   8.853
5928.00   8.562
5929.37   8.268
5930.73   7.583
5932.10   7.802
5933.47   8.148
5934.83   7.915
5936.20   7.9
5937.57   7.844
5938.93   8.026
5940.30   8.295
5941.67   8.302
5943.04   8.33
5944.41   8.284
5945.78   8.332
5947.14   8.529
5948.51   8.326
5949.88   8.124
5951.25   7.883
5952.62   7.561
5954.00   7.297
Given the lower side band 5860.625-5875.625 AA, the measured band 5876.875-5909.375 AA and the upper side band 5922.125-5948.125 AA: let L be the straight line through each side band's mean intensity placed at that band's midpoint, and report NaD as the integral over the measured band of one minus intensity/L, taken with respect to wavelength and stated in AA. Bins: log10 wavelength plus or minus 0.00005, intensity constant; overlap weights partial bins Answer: 4.4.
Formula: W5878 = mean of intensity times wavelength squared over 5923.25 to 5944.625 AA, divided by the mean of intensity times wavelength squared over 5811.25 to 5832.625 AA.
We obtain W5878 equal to 1.13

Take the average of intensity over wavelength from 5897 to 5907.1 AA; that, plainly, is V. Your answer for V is 7.56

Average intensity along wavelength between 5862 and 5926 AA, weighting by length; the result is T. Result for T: 7.7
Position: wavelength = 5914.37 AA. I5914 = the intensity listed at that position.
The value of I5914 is 8.376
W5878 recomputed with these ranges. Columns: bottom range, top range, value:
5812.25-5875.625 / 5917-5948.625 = 1.06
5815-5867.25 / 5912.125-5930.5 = 1.07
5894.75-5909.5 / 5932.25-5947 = 1.13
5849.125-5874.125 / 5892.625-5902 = 0.78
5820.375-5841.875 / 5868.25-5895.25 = 0.89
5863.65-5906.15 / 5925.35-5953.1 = 1.14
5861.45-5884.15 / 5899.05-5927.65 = 1.05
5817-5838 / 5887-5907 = 0.81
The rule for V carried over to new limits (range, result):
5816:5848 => 8.14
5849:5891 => 7.84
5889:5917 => 7.25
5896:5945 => 8.12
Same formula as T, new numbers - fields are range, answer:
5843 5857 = 8.26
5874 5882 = 8.17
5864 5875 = 8.09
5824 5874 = 8.2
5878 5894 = 6.79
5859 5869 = 8.19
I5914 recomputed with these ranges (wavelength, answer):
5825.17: 8.772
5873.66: 7.722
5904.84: 8.14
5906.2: 7.617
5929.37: 8.268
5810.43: 8.008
